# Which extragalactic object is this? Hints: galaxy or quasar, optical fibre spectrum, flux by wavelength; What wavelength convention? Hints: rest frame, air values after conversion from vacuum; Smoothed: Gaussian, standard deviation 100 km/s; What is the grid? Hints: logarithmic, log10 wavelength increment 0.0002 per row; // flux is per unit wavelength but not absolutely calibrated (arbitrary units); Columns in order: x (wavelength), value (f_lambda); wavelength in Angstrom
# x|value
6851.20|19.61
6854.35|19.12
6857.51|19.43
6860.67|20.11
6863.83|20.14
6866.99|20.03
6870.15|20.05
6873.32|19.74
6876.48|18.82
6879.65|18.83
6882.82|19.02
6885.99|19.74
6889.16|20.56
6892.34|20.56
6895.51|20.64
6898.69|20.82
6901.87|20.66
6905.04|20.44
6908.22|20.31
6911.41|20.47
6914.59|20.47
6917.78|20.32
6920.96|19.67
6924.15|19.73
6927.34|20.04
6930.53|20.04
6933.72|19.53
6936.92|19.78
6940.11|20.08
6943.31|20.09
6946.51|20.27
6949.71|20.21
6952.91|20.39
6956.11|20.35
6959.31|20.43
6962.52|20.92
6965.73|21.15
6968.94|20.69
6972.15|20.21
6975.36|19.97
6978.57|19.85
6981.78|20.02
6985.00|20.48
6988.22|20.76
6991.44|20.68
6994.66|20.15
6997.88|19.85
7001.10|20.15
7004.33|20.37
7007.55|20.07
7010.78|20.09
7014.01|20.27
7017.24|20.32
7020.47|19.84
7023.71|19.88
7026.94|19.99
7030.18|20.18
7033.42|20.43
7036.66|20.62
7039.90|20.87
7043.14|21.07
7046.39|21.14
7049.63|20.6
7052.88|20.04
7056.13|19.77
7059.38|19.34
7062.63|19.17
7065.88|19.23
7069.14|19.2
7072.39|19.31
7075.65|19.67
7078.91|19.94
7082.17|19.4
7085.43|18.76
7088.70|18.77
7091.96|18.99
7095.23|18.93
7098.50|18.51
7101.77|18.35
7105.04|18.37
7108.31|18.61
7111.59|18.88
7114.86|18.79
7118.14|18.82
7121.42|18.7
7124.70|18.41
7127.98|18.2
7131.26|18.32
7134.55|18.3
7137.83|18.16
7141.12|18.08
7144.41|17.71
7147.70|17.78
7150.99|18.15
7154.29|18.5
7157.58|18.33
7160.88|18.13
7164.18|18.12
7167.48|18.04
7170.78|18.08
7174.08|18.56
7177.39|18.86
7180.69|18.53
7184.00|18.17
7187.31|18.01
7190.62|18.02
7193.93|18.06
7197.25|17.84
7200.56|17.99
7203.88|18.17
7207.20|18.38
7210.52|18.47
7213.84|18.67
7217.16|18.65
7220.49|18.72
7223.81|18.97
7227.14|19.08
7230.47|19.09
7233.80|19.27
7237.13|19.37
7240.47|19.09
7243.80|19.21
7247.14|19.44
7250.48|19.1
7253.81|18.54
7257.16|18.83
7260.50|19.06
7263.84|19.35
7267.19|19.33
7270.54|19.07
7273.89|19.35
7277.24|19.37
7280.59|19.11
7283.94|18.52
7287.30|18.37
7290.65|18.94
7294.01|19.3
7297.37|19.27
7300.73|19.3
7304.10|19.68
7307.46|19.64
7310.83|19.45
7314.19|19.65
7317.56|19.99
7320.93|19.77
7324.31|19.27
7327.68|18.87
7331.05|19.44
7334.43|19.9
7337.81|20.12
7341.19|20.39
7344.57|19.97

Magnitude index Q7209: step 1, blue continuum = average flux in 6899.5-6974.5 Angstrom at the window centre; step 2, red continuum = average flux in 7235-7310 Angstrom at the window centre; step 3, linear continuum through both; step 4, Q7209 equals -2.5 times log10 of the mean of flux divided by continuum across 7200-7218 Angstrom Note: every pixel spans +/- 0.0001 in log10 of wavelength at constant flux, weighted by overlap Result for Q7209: 0.055 mag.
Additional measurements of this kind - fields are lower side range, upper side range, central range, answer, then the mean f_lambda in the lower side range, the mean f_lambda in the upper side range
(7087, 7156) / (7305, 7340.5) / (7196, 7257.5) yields 0.02 mag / 18.4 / 19.6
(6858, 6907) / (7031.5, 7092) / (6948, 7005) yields -0.02 mag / 20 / 19.8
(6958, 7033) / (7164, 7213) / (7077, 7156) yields 0.02 mag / 20.3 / 18.2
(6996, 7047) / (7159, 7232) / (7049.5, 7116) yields 0.03 mag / 20.3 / 18.4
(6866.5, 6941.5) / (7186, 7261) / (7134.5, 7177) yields 0.05 mag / 20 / 18.7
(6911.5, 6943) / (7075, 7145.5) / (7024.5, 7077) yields -0.05 mag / 20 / 18.7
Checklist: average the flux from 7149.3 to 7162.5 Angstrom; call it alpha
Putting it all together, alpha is 18.3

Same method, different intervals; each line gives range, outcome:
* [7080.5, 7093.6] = 19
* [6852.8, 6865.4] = 19.7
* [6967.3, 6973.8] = 20.5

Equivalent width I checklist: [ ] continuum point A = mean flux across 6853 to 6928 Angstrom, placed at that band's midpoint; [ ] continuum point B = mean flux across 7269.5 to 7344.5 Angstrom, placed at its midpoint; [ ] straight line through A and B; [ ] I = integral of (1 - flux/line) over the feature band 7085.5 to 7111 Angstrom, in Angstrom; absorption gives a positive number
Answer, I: 1.3 Angstrom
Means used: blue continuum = 20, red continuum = 19.4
